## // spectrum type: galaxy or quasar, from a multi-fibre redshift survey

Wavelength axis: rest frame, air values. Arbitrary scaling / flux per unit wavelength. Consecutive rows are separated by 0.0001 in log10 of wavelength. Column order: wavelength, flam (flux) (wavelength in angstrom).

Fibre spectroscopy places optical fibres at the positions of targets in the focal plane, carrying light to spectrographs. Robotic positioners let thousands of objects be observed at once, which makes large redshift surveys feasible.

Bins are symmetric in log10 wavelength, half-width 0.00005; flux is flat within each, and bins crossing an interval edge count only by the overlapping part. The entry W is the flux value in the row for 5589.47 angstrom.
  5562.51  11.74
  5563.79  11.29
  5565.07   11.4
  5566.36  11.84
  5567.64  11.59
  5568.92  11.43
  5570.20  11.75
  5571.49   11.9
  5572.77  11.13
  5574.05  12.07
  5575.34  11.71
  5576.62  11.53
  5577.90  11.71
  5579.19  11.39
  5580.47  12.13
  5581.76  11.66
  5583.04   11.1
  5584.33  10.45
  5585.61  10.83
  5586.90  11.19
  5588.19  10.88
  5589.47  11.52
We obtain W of 11.52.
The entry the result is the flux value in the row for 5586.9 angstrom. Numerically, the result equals 11.19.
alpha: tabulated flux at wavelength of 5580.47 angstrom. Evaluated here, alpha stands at 12.13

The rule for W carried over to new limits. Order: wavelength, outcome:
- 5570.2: 11.75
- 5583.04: 11.1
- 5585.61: 10.83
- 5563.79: 11.29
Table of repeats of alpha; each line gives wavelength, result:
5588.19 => 10.88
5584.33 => 10.45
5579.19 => 11.39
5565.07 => 11.4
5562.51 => 11.74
